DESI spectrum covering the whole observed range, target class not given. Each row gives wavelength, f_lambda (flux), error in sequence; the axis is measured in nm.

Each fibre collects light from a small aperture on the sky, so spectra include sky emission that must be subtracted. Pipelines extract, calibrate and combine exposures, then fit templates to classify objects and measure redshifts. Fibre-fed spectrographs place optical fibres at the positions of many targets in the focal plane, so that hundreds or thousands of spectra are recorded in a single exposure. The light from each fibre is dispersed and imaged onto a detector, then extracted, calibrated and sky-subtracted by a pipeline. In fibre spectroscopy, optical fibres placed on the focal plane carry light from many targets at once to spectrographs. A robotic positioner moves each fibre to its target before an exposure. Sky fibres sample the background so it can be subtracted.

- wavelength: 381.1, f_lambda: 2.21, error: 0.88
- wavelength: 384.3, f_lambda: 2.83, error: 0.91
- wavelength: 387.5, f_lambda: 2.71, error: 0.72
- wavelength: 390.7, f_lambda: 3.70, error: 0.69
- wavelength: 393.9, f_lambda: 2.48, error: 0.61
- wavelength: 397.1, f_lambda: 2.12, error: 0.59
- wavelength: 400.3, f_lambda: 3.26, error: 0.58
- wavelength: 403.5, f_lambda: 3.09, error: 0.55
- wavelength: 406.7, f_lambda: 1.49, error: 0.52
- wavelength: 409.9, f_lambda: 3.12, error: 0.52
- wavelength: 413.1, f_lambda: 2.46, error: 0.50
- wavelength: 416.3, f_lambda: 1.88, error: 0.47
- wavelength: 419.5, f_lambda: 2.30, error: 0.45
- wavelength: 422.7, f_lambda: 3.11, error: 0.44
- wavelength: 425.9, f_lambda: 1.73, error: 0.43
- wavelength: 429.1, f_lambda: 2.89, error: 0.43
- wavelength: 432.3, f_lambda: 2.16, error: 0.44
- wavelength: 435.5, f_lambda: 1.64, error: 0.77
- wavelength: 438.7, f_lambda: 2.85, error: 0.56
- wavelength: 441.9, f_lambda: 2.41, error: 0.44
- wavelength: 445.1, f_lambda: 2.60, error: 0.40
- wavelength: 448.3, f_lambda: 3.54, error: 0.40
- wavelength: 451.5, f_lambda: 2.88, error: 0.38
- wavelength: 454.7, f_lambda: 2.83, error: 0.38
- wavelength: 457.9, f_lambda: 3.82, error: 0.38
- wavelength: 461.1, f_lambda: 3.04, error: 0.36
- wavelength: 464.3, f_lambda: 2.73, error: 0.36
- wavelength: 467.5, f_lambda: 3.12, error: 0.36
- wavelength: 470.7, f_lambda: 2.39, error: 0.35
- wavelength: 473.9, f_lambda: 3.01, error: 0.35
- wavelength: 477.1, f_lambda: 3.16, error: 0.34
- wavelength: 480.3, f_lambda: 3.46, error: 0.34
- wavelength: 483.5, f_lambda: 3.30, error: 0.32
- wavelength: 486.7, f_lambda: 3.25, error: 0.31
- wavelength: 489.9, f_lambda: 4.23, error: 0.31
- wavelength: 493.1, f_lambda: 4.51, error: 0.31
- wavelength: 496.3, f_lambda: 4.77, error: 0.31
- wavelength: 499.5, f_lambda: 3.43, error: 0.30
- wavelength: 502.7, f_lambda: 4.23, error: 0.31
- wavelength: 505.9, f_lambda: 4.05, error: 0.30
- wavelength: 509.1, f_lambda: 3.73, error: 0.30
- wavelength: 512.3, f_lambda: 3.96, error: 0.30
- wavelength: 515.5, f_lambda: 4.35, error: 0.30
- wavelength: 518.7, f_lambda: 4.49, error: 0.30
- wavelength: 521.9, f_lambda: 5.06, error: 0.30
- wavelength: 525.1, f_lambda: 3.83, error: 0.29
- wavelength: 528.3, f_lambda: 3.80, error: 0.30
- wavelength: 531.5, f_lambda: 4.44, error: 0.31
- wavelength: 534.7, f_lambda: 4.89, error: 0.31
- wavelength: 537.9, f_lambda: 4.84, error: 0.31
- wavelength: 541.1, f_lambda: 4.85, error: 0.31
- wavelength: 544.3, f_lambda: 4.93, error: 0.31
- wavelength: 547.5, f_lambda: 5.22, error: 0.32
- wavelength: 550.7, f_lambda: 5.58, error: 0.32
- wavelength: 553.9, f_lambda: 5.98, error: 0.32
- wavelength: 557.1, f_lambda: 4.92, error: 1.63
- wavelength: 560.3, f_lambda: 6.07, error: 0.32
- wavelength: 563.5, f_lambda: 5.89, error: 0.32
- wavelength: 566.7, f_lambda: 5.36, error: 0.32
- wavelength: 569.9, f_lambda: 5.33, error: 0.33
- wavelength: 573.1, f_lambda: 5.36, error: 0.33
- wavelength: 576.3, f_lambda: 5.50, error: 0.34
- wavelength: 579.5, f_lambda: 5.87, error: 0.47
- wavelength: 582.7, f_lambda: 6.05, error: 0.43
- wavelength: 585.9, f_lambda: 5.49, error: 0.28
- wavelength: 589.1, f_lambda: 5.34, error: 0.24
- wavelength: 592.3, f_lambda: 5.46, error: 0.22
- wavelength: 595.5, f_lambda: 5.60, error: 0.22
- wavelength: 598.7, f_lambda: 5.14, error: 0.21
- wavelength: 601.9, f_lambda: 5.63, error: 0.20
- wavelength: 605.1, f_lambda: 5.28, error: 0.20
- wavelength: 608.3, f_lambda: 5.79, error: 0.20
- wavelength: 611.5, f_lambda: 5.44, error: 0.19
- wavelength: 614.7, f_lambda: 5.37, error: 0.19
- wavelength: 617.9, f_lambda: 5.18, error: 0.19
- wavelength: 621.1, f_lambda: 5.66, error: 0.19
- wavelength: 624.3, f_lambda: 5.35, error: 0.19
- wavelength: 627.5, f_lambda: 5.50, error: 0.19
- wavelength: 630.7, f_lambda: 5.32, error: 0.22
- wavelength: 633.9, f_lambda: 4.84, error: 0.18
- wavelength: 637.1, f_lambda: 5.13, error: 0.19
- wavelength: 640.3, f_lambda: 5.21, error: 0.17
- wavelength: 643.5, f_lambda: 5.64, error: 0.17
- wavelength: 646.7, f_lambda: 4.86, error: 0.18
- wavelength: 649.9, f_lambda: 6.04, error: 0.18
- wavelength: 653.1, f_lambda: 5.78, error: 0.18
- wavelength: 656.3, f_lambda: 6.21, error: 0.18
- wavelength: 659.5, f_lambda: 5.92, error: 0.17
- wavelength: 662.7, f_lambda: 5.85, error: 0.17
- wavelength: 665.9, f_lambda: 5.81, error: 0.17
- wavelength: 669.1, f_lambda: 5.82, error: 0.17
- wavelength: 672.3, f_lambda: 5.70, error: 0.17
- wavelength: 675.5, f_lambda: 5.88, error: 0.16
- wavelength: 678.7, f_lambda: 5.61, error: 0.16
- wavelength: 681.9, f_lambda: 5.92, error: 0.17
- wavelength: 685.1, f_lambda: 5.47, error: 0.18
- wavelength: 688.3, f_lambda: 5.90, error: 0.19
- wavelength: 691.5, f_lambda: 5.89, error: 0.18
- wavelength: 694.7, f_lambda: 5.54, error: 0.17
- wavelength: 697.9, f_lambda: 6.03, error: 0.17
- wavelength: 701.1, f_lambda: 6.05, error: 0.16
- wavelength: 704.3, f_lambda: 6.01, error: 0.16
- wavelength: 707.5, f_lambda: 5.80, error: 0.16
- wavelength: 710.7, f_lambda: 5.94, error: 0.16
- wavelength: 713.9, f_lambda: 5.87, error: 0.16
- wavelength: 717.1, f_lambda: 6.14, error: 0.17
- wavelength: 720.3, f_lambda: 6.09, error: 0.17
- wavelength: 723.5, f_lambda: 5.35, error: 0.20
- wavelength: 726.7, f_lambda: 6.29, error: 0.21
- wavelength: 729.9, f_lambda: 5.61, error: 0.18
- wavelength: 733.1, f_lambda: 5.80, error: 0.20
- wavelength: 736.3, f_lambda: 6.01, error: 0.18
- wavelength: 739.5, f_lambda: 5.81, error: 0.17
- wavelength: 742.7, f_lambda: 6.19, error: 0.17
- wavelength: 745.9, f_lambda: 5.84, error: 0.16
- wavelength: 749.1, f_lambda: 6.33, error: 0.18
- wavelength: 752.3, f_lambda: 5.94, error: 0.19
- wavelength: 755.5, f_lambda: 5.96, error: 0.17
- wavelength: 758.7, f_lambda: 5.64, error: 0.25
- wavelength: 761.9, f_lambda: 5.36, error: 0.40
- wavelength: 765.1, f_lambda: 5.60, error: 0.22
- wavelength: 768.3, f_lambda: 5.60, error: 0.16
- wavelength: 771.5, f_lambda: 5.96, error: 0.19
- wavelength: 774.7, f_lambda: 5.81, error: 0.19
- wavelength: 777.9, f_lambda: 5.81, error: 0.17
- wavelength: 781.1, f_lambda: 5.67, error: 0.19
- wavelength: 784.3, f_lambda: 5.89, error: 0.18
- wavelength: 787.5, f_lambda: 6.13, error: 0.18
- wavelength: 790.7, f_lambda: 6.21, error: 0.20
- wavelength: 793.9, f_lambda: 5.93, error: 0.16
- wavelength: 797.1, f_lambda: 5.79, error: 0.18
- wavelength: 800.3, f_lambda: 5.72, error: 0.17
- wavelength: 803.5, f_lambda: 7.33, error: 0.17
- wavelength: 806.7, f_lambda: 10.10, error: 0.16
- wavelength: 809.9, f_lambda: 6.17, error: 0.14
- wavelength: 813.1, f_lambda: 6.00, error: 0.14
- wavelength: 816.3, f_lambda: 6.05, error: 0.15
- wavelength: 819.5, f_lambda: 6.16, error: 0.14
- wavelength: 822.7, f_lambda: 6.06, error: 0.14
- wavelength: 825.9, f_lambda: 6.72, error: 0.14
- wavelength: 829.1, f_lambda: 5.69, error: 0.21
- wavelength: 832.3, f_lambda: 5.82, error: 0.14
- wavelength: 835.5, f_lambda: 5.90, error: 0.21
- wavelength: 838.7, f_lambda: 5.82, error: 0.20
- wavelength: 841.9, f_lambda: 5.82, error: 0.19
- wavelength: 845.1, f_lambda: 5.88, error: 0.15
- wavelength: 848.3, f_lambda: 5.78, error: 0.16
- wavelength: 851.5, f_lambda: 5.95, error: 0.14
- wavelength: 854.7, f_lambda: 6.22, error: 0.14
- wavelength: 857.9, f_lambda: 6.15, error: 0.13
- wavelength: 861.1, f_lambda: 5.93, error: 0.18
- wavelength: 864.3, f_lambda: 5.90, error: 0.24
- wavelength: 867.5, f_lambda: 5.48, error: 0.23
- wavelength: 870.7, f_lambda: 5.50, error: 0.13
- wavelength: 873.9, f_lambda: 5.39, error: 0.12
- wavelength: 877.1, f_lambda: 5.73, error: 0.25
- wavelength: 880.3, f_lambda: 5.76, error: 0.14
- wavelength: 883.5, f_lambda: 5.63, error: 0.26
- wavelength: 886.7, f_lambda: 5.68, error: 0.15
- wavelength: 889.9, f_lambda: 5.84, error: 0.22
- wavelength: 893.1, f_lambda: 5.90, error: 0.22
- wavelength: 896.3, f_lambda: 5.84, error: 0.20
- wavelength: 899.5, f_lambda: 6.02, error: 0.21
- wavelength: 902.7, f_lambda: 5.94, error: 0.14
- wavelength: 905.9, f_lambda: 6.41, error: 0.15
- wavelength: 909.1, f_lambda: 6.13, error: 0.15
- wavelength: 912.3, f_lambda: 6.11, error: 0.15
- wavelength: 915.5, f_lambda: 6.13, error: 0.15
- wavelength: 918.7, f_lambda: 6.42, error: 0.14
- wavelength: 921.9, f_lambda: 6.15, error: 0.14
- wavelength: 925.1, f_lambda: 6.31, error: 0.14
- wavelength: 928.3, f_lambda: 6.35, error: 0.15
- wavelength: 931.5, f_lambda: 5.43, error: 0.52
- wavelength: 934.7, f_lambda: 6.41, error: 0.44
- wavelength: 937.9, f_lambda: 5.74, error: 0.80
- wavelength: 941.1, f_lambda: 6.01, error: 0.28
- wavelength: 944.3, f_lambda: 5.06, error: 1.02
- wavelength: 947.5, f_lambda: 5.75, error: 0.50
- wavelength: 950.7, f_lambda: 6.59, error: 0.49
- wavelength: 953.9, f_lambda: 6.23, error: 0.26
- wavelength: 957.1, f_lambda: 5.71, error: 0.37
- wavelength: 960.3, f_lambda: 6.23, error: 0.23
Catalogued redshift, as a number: 0.23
